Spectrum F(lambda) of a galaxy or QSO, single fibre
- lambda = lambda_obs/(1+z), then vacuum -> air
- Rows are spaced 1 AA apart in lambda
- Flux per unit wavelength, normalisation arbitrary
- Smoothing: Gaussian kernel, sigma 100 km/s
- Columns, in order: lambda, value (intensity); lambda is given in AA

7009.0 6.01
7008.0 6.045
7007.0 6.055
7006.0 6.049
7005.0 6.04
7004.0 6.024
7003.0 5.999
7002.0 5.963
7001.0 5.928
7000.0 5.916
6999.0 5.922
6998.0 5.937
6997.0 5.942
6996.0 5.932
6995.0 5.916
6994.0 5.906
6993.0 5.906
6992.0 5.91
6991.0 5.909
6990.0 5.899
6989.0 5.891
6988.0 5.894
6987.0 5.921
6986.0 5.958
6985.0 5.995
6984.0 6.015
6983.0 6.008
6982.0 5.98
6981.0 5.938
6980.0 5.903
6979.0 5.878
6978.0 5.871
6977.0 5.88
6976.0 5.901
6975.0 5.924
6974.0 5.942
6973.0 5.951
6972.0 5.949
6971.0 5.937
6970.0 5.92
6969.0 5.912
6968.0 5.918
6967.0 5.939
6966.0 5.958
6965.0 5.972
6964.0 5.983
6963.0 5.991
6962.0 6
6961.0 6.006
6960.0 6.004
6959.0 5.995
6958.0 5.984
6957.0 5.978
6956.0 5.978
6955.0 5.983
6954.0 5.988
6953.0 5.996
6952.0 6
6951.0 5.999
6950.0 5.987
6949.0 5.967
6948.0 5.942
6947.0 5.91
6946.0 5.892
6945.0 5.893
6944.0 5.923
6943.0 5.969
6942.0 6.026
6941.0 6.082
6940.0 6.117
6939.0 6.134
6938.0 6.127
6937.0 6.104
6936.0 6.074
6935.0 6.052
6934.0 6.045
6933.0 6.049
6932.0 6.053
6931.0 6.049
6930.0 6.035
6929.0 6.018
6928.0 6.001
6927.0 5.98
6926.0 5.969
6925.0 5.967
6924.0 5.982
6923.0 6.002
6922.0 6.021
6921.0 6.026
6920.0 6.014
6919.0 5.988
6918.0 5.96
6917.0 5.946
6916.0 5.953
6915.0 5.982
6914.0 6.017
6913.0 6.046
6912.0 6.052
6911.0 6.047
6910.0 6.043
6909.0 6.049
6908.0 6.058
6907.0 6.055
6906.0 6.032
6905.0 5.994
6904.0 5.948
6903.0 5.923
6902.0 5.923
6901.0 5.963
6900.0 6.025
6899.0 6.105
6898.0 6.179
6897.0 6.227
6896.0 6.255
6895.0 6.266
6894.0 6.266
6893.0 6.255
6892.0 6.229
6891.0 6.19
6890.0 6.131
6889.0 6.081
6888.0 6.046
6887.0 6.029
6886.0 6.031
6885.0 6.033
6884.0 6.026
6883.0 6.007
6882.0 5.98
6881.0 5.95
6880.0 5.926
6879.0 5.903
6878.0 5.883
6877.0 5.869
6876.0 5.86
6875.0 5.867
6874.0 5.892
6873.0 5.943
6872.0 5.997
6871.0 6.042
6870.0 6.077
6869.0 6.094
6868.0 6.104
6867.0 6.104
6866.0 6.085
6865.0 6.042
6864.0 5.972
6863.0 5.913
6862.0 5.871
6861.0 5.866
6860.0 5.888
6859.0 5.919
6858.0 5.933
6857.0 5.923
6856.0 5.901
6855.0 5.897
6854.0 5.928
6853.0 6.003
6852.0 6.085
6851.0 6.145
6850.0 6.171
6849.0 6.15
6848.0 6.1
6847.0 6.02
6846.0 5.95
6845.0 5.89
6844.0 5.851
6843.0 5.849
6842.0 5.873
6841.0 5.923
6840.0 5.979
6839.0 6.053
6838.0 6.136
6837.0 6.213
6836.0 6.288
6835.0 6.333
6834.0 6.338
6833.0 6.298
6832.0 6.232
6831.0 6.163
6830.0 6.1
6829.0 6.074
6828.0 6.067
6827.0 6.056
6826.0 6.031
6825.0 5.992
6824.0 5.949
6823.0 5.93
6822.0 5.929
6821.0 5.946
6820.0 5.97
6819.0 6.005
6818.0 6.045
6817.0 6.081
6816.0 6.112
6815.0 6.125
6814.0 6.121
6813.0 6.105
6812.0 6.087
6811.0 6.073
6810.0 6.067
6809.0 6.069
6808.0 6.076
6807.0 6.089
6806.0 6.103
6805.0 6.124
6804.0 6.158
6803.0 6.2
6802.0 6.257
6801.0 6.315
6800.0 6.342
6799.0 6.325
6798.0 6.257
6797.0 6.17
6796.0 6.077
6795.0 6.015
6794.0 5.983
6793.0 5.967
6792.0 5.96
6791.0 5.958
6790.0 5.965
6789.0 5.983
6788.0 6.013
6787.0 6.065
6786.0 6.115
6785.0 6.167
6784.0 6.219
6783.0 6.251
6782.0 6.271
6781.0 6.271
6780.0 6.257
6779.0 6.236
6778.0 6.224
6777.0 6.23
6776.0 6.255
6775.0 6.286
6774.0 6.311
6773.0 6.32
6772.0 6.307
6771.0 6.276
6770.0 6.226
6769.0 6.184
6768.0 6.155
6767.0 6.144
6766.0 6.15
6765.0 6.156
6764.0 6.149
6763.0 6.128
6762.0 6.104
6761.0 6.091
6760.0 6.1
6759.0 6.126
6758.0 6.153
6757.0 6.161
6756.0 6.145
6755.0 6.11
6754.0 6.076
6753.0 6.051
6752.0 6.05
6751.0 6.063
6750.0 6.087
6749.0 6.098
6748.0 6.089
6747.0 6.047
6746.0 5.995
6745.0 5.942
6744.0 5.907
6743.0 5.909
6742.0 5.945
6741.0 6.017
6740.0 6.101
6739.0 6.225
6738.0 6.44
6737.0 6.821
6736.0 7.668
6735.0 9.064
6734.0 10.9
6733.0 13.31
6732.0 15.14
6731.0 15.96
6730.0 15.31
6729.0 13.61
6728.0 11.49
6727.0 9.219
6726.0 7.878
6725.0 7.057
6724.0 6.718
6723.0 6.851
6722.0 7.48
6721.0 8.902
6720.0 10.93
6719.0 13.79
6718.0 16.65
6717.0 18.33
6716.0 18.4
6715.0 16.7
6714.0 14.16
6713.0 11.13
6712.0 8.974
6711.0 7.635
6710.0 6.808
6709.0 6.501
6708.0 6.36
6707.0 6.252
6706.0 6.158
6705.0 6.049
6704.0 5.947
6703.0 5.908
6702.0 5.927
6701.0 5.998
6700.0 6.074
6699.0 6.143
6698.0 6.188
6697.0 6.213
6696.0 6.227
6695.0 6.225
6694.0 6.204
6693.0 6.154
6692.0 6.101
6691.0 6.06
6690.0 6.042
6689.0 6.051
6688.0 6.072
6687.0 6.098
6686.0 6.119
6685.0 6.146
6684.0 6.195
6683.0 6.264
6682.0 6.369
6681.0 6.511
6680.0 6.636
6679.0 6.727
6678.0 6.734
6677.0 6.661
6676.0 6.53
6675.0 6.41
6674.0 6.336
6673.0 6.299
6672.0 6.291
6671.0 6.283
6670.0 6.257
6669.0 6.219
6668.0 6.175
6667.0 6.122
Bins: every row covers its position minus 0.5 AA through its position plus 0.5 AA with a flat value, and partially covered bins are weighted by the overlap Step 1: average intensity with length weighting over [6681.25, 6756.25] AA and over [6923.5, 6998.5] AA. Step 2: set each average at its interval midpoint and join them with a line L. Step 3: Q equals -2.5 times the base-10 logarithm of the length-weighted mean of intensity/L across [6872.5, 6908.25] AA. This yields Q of 0.09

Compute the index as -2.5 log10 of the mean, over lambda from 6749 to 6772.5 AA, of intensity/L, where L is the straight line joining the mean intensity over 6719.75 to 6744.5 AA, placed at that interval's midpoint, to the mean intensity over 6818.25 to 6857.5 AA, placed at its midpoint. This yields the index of 0.319 mag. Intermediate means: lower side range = 9.06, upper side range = 6.04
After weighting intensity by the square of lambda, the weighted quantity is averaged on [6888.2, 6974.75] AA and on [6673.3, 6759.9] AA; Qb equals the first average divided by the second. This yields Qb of 0.82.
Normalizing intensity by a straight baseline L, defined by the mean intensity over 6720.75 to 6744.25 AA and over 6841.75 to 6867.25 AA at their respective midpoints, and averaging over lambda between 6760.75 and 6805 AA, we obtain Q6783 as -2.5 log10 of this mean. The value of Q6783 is 0.25 mag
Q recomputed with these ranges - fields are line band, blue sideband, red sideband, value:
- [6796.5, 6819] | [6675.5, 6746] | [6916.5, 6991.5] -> 0.191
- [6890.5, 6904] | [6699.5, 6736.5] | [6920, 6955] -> 0.104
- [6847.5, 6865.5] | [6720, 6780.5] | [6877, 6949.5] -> 0.087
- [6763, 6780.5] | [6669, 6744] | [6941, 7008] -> 0.216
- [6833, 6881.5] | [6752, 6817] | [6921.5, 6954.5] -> 0.014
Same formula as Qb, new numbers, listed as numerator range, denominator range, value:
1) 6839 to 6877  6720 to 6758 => 0.78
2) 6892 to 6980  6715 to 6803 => 0.84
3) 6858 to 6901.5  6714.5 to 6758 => 0.70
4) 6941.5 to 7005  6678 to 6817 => 0.88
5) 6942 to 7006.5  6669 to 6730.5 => 0.81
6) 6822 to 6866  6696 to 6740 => 0.66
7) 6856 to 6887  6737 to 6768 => 1.01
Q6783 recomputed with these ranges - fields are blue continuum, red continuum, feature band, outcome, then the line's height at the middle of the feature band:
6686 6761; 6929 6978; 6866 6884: 0.123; 6.69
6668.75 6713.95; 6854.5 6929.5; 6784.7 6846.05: 0.023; 6.21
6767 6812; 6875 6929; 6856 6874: 0.017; 6.07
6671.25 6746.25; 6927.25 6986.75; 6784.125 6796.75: 0.224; 7.41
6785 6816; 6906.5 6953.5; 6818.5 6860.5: 0.008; 6.08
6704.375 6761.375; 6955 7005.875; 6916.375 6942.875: 0.082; 6.51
